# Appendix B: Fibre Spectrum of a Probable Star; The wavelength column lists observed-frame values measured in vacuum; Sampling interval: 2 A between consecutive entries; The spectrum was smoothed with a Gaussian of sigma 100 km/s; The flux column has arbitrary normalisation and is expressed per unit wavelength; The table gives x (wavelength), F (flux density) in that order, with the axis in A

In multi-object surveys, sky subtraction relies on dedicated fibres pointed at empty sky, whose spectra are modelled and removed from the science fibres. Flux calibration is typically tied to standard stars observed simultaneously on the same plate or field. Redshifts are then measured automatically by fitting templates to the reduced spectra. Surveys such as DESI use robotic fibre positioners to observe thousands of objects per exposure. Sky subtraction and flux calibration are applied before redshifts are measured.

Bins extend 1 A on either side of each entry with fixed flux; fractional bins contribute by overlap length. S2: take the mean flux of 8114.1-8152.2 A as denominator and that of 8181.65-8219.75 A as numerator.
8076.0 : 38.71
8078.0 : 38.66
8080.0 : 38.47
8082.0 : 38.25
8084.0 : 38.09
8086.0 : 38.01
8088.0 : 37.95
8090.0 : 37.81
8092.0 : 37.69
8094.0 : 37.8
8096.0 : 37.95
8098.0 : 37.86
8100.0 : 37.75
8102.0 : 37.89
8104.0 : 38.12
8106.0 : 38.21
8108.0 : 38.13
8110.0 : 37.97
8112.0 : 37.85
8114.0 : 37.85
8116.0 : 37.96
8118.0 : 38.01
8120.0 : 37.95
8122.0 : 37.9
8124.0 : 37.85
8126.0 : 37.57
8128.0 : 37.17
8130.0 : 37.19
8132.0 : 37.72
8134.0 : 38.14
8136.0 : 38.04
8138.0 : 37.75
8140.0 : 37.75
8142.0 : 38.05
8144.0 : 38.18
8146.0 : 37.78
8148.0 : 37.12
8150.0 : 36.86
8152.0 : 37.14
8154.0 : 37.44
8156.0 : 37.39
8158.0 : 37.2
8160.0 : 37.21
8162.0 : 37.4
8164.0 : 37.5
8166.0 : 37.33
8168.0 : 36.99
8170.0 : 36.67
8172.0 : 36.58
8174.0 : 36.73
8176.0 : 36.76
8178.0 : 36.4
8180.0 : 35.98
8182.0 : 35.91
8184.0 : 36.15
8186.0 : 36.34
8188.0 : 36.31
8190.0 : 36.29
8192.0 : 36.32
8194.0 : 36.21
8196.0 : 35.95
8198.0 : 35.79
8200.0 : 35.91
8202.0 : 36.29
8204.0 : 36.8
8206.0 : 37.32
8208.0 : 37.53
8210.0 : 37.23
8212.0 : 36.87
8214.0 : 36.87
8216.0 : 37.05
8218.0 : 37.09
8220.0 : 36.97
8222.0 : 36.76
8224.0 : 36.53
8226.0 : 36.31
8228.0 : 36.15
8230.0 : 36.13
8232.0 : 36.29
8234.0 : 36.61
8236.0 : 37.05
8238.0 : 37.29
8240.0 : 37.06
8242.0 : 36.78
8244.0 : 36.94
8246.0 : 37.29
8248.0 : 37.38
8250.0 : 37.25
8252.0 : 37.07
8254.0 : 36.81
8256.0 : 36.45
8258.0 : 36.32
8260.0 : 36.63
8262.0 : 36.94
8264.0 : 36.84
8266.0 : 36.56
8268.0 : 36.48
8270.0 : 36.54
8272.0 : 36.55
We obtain 1.0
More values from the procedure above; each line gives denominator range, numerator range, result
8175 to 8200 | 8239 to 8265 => 1.02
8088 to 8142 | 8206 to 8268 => 0.97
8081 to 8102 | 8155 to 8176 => 0.98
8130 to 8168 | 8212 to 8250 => 0.98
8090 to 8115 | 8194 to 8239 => 0.97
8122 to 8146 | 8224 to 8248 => 0.97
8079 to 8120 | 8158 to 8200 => 0.96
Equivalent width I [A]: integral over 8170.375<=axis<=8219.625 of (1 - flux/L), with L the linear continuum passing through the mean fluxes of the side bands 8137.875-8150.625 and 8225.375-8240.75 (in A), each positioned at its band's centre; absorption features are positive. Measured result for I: 0.7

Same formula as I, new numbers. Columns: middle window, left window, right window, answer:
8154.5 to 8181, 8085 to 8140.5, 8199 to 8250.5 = 0.29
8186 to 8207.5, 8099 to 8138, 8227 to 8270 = 0.49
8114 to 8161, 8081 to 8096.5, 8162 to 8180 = -0.42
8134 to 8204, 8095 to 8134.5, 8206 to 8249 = 0.92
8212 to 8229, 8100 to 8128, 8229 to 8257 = 0.16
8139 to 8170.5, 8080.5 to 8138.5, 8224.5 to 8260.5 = 0.10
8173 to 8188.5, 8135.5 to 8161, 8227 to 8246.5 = 0.38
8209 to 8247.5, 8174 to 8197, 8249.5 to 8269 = -0.30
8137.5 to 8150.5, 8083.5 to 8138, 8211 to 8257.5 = -0.03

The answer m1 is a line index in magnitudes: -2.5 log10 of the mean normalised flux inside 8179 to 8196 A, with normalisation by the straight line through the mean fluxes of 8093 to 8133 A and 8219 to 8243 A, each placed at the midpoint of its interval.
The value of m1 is 0.03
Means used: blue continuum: 37.8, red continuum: 36.7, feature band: 36.2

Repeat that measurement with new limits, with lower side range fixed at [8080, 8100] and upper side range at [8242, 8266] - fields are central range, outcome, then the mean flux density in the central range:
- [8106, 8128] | 0.00 mag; 37.9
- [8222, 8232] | 0.02 mag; 36.3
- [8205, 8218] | 0.00 mag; 37.1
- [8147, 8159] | 0.01 mag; 37.2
